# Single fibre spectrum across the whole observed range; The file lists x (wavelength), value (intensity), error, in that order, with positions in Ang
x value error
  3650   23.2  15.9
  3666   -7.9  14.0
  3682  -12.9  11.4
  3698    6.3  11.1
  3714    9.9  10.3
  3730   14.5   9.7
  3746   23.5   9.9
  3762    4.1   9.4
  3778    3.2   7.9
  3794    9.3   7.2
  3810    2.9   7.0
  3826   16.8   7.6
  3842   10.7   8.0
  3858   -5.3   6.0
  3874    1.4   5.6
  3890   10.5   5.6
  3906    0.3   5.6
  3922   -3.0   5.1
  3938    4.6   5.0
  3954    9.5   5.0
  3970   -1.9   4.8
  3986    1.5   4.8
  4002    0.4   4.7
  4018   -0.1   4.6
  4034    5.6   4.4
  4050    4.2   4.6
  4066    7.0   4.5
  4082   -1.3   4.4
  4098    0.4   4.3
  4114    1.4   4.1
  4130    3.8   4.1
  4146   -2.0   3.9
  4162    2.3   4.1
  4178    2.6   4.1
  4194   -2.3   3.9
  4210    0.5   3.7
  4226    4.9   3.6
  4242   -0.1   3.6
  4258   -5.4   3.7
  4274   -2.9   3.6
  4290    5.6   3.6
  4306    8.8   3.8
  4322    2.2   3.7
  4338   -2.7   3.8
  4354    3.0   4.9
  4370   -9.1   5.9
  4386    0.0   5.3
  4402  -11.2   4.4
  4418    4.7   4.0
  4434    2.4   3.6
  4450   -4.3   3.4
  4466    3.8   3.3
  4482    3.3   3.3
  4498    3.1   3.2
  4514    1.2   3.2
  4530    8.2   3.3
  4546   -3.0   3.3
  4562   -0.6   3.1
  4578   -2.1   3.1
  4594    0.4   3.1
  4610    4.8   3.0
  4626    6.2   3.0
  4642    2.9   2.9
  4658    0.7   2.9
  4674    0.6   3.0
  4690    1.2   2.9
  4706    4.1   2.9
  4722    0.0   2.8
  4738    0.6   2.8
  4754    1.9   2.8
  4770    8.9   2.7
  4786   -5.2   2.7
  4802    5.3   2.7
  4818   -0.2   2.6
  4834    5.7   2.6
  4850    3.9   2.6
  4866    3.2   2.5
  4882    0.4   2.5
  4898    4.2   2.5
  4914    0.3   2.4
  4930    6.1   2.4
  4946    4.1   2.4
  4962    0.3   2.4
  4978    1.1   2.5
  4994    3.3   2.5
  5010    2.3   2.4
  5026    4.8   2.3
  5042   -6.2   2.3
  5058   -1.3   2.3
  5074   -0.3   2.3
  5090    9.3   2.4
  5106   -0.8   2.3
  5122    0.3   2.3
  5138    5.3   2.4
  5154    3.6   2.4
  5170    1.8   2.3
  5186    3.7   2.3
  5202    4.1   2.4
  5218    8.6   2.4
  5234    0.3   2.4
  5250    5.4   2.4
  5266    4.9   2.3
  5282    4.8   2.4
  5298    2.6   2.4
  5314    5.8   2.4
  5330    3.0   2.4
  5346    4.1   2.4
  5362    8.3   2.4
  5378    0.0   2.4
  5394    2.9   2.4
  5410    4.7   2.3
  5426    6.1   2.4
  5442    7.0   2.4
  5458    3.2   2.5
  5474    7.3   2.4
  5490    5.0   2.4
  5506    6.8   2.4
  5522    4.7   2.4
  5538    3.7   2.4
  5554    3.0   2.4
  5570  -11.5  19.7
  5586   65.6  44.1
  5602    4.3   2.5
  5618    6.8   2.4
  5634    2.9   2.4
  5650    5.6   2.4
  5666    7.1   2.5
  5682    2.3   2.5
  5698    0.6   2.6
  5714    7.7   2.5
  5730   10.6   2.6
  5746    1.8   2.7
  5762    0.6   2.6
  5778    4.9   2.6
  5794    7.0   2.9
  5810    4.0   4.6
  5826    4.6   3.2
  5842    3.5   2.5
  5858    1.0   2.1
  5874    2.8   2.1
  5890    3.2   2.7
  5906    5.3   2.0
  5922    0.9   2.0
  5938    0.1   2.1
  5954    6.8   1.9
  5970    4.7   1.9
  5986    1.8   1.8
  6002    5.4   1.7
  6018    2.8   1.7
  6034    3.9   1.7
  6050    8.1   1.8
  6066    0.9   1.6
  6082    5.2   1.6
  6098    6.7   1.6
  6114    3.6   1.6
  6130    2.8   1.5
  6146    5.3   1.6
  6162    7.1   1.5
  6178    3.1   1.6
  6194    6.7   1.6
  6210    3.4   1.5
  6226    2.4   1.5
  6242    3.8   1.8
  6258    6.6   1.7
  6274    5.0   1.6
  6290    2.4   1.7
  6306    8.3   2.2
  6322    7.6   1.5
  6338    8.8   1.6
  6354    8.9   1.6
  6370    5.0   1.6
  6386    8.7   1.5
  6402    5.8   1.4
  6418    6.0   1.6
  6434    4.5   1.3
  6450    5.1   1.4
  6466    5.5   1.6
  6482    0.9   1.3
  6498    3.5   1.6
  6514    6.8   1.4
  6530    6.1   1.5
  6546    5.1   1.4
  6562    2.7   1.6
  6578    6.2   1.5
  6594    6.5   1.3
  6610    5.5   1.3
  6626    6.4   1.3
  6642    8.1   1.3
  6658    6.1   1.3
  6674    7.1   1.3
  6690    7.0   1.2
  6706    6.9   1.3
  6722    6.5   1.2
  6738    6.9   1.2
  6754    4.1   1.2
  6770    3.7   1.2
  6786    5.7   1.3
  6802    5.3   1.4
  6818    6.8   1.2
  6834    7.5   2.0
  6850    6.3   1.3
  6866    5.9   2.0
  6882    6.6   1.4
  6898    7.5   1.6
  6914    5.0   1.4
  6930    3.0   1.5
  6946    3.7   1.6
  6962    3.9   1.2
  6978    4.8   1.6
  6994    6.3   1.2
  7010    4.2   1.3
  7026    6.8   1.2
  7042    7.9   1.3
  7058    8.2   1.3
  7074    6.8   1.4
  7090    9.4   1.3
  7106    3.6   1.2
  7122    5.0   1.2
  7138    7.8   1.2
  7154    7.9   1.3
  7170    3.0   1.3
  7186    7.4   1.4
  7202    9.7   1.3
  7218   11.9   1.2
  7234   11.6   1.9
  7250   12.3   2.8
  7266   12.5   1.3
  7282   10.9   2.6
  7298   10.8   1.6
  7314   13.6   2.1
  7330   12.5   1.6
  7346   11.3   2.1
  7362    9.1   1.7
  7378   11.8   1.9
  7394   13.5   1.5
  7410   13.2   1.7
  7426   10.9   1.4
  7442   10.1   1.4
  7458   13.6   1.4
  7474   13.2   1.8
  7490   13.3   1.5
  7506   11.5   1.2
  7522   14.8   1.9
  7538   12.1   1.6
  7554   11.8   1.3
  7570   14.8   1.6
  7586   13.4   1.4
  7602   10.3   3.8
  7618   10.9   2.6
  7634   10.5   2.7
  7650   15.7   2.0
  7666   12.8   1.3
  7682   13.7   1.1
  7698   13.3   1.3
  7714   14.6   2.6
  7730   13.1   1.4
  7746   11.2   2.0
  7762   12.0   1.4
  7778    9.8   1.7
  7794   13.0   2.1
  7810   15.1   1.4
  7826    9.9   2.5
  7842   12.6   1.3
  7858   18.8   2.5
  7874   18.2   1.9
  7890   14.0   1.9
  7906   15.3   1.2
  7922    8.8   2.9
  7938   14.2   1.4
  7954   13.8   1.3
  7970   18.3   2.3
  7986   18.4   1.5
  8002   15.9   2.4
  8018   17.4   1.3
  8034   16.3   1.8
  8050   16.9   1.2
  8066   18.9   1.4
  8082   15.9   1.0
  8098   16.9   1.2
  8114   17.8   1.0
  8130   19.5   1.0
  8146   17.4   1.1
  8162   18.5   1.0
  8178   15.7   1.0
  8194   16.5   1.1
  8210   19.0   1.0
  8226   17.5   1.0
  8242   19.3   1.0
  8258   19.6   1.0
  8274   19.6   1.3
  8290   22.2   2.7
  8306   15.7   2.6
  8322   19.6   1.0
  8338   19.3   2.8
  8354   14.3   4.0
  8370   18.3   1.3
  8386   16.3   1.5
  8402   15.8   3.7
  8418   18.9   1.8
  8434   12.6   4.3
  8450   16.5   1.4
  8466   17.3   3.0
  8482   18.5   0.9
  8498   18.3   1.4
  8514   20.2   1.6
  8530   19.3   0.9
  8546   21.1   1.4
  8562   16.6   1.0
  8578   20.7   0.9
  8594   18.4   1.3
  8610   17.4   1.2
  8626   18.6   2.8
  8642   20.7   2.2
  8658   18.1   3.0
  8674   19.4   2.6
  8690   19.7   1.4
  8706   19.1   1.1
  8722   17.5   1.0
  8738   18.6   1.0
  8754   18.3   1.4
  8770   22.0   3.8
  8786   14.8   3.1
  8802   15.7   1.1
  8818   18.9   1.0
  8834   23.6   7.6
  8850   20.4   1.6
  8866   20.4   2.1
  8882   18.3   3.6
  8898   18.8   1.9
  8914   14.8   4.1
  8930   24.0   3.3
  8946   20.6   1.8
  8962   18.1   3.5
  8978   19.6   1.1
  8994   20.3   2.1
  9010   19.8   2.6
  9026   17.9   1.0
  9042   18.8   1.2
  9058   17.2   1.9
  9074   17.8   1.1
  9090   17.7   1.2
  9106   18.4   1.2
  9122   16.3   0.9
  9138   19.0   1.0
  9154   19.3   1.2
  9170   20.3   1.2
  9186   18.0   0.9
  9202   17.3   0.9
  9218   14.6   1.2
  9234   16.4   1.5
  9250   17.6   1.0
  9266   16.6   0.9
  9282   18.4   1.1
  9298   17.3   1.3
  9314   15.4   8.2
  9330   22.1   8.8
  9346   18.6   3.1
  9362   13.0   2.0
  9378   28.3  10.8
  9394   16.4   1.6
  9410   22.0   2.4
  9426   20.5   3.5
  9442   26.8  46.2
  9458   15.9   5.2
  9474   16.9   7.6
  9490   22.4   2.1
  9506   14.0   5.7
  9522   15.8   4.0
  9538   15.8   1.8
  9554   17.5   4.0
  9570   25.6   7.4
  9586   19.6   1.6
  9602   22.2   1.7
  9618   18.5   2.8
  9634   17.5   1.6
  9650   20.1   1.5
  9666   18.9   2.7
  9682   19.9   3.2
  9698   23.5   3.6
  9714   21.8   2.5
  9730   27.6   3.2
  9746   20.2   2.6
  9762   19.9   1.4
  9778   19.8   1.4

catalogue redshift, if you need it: 0.81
